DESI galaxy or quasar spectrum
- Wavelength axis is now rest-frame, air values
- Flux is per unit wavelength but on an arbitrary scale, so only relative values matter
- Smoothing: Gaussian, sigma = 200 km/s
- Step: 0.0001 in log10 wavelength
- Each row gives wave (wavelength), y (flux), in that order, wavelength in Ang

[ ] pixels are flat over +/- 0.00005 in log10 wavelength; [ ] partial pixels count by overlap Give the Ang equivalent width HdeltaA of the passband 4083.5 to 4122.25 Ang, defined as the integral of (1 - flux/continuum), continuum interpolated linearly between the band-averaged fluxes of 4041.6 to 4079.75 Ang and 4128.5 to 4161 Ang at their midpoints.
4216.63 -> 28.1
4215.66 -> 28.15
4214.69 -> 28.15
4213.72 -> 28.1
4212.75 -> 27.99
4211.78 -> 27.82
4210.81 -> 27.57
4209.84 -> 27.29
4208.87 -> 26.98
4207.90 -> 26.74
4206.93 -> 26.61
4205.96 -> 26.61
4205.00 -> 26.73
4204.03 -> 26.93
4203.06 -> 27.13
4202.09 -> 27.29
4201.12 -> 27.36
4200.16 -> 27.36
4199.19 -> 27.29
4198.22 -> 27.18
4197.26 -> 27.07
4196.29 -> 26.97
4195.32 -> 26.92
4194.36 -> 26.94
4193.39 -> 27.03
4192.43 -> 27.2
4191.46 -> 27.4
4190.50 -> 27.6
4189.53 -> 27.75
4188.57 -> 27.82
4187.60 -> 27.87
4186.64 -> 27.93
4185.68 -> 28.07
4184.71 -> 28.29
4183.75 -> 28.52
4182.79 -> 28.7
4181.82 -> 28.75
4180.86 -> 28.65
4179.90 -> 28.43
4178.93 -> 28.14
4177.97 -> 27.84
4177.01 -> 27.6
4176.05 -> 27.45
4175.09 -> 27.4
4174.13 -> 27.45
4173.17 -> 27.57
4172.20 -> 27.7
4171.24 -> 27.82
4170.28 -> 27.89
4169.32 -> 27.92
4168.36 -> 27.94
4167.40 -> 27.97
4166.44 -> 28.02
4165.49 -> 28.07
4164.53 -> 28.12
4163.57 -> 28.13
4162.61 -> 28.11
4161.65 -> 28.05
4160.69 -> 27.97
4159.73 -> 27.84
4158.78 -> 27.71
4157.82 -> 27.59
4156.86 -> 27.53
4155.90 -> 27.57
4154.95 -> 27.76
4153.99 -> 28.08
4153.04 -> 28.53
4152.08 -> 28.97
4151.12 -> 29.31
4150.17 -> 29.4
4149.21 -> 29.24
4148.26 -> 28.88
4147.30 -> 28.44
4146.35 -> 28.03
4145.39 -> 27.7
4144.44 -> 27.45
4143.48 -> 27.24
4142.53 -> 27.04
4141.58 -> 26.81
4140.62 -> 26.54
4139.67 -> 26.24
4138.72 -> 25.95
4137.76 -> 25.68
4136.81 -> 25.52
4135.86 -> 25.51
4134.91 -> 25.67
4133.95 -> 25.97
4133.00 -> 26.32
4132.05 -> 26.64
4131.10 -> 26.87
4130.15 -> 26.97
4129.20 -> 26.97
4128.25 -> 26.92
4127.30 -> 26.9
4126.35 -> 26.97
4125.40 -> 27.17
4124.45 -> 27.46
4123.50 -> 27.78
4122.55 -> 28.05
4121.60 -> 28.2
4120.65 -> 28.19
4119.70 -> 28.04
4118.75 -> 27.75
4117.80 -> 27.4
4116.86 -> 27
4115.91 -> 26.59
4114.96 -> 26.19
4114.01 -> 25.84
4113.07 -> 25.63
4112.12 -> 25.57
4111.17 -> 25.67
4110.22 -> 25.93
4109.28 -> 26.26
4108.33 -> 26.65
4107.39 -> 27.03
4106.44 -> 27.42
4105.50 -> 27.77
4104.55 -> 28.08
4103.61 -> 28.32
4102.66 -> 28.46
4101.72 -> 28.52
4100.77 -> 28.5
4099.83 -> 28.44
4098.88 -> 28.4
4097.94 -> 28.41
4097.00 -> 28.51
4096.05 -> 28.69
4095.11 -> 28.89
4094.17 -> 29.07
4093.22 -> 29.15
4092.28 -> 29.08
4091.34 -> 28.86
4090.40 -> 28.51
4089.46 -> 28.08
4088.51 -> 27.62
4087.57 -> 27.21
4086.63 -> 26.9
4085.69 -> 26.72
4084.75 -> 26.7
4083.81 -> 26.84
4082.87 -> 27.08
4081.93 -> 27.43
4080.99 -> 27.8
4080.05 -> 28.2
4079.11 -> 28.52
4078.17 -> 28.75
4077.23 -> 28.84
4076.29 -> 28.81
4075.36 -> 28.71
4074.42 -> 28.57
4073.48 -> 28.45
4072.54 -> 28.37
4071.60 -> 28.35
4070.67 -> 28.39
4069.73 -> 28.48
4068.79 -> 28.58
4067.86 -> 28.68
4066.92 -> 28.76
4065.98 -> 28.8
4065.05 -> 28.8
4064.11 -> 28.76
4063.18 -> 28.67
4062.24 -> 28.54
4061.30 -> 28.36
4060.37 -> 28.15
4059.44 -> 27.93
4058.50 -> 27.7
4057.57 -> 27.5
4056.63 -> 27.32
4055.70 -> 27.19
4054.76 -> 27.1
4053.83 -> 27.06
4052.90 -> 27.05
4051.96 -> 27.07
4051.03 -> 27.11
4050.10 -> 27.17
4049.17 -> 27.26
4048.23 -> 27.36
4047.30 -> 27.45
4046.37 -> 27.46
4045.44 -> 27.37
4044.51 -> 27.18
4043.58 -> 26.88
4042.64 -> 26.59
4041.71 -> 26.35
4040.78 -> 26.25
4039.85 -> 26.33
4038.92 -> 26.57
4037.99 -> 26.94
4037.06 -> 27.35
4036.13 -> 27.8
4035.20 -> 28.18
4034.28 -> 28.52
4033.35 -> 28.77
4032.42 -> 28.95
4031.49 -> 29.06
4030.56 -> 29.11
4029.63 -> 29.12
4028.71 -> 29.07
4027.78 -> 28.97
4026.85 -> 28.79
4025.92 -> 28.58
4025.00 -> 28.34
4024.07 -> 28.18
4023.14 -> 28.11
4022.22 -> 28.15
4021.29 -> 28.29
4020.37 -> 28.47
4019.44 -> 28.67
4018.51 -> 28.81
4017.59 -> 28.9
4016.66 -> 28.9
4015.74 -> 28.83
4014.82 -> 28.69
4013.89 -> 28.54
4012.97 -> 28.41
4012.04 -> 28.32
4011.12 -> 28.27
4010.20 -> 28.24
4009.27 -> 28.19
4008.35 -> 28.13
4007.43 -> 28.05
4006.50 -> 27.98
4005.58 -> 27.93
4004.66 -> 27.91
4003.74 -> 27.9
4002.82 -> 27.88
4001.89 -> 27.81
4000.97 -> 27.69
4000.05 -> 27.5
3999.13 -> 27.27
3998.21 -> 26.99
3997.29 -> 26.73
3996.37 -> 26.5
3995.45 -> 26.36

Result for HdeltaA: 0.1 Ang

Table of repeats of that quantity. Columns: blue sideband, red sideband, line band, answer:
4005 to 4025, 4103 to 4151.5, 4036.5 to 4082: 0.12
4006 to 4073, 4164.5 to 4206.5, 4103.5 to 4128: 0.69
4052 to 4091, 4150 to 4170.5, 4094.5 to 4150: 1.61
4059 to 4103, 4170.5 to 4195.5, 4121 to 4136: 0.61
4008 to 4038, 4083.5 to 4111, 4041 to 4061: 0.72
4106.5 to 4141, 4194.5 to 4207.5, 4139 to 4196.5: -2.10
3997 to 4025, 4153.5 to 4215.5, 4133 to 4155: 0.33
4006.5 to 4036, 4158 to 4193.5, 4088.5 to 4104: -0.19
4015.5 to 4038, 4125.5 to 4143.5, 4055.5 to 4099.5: -1.05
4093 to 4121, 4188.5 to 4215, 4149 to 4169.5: -0.59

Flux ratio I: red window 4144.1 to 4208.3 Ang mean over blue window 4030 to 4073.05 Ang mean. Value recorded 1.00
